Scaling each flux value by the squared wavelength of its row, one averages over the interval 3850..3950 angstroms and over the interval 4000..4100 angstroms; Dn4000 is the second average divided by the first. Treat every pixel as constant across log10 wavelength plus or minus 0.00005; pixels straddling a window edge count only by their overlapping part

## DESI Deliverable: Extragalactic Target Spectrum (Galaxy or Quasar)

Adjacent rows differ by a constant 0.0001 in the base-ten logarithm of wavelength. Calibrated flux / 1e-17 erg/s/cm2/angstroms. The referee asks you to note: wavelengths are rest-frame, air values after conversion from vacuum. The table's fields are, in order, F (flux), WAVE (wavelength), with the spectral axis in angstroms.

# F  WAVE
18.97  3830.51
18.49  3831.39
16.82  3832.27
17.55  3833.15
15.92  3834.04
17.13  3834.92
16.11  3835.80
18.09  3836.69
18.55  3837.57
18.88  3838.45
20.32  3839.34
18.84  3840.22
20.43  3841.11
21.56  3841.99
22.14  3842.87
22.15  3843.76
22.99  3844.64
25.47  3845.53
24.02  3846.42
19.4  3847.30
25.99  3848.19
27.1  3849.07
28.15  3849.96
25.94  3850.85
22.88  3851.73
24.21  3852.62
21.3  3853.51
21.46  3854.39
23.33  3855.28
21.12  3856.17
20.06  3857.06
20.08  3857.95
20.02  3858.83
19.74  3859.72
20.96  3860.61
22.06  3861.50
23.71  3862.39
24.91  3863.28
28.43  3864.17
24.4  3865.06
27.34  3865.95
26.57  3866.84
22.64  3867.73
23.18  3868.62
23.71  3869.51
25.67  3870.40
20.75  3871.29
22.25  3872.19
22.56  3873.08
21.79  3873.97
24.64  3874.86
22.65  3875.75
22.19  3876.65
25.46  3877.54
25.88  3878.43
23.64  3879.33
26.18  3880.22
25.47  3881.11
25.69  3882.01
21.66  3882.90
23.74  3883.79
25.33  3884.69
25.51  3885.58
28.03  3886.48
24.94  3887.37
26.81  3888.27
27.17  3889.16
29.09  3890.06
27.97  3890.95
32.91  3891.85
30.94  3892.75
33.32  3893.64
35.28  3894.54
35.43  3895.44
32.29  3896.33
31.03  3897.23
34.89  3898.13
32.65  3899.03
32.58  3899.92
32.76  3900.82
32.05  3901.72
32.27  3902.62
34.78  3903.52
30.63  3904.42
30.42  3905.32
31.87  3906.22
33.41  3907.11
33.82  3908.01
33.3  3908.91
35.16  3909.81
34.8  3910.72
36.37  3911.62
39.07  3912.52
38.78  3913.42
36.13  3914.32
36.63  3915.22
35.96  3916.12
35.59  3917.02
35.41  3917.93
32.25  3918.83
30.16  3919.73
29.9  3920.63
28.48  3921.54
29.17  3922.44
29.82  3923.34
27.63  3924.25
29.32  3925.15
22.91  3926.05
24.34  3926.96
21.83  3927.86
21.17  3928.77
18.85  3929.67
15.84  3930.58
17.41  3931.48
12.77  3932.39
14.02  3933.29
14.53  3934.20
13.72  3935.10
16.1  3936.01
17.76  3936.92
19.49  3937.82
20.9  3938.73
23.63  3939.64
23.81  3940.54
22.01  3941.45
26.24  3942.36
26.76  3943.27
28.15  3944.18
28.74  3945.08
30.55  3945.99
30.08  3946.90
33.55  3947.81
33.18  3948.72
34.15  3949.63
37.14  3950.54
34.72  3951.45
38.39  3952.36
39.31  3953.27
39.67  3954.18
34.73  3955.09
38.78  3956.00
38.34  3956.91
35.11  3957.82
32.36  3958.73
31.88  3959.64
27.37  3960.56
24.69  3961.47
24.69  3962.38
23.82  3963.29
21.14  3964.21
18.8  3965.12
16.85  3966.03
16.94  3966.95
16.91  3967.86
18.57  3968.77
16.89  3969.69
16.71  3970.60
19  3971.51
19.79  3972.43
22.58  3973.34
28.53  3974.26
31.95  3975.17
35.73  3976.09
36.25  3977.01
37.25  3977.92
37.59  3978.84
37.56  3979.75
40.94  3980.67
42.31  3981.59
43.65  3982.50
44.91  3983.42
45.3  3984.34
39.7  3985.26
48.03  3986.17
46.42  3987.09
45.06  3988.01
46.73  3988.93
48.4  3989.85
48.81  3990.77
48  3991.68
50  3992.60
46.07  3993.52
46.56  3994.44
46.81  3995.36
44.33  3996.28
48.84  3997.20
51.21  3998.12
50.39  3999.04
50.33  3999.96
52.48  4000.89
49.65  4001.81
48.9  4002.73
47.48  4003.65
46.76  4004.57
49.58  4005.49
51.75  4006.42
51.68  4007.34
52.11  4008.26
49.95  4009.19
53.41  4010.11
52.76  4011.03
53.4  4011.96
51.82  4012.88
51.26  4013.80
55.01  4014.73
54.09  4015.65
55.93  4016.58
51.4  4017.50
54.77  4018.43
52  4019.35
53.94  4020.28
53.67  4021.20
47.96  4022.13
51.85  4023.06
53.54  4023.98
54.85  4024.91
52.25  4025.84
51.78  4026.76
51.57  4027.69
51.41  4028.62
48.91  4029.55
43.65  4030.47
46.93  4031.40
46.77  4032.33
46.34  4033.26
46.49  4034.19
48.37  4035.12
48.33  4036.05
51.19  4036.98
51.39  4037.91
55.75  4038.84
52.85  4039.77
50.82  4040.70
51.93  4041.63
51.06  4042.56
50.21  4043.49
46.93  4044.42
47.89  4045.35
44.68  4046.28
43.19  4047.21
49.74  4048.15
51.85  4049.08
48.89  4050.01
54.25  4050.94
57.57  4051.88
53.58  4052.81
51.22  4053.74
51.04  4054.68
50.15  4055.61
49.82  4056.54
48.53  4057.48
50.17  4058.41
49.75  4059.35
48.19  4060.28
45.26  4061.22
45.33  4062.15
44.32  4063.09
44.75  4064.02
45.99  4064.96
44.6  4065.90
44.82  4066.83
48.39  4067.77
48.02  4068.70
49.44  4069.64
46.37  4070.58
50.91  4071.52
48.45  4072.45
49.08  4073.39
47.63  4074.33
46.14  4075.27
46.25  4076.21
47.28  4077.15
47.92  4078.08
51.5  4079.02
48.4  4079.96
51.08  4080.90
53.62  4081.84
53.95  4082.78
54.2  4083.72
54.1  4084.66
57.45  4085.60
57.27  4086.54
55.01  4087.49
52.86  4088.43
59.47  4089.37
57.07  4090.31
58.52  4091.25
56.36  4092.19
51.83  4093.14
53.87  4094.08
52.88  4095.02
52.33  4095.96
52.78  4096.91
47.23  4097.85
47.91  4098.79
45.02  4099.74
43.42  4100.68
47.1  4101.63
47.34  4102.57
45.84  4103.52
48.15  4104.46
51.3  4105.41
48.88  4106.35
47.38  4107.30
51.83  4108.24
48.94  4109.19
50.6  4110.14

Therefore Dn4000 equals 2.04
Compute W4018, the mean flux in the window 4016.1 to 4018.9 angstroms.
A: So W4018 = 54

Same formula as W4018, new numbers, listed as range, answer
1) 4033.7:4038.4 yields 49.1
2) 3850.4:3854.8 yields 23.2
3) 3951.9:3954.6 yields 39.1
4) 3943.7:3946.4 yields 29.2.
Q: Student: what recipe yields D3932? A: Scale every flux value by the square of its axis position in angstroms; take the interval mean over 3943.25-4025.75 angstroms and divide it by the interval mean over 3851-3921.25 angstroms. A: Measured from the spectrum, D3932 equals 1.51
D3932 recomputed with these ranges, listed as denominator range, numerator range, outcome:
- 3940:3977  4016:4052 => 1.87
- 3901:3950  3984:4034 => 1.87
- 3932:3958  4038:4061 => 1.91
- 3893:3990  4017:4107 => 1.76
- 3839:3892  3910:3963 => 1.24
